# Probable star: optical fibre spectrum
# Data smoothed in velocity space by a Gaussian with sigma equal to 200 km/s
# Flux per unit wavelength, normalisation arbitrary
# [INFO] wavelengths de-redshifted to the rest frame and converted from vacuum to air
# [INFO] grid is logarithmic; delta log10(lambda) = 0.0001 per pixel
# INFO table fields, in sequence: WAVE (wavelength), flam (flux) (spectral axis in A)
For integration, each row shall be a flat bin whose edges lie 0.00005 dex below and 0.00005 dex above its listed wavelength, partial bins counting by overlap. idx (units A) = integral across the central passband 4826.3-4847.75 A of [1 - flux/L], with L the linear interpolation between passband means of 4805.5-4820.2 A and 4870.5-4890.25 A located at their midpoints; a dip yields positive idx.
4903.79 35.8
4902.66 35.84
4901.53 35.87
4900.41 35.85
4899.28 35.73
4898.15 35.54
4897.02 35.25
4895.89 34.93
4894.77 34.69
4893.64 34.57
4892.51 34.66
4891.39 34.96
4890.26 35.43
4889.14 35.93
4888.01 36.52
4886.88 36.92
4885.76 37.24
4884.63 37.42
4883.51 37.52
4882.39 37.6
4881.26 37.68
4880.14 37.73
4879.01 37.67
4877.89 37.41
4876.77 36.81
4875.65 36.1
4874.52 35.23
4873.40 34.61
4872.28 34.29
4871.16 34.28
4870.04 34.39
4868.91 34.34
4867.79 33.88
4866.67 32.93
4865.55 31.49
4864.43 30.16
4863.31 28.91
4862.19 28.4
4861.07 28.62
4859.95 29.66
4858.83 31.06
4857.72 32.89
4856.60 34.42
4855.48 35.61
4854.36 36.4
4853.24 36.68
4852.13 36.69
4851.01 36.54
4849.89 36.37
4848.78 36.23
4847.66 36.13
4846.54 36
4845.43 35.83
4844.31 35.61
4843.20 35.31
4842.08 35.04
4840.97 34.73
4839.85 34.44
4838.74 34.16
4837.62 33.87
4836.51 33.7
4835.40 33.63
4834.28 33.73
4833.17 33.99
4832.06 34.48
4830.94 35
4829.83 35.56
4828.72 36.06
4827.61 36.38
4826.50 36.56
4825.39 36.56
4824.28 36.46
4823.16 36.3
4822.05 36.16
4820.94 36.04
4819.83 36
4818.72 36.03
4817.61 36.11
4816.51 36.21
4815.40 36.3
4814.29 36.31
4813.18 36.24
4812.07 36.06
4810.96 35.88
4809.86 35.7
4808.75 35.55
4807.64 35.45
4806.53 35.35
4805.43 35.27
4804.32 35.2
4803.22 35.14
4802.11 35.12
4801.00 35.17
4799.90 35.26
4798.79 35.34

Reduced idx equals 0.70 A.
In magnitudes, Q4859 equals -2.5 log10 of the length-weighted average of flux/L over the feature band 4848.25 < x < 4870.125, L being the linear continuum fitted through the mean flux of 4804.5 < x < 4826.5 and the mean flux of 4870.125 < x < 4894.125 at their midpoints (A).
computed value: 0.09 mag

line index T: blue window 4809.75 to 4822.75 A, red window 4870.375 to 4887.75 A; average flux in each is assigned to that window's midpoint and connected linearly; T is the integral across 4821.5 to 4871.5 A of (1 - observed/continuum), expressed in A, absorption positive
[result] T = 2.73 A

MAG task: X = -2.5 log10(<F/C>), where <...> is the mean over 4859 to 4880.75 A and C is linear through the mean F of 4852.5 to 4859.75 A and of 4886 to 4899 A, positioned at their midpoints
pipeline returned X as 0.04 mag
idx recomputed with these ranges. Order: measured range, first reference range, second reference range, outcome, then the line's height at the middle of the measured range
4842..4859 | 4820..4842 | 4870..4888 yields 0.1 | 35.7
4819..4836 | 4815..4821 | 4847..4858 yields 0.3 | 36.1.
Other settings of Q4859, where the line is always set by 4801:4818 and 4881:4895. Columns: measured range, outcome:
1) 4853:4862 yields 0.10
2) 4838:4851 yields 0.01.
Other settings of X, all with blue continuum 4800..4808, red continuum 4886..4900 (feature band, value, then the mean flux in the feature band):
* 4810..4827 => -0.03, 36.2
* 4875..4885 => -0.06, 37.3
